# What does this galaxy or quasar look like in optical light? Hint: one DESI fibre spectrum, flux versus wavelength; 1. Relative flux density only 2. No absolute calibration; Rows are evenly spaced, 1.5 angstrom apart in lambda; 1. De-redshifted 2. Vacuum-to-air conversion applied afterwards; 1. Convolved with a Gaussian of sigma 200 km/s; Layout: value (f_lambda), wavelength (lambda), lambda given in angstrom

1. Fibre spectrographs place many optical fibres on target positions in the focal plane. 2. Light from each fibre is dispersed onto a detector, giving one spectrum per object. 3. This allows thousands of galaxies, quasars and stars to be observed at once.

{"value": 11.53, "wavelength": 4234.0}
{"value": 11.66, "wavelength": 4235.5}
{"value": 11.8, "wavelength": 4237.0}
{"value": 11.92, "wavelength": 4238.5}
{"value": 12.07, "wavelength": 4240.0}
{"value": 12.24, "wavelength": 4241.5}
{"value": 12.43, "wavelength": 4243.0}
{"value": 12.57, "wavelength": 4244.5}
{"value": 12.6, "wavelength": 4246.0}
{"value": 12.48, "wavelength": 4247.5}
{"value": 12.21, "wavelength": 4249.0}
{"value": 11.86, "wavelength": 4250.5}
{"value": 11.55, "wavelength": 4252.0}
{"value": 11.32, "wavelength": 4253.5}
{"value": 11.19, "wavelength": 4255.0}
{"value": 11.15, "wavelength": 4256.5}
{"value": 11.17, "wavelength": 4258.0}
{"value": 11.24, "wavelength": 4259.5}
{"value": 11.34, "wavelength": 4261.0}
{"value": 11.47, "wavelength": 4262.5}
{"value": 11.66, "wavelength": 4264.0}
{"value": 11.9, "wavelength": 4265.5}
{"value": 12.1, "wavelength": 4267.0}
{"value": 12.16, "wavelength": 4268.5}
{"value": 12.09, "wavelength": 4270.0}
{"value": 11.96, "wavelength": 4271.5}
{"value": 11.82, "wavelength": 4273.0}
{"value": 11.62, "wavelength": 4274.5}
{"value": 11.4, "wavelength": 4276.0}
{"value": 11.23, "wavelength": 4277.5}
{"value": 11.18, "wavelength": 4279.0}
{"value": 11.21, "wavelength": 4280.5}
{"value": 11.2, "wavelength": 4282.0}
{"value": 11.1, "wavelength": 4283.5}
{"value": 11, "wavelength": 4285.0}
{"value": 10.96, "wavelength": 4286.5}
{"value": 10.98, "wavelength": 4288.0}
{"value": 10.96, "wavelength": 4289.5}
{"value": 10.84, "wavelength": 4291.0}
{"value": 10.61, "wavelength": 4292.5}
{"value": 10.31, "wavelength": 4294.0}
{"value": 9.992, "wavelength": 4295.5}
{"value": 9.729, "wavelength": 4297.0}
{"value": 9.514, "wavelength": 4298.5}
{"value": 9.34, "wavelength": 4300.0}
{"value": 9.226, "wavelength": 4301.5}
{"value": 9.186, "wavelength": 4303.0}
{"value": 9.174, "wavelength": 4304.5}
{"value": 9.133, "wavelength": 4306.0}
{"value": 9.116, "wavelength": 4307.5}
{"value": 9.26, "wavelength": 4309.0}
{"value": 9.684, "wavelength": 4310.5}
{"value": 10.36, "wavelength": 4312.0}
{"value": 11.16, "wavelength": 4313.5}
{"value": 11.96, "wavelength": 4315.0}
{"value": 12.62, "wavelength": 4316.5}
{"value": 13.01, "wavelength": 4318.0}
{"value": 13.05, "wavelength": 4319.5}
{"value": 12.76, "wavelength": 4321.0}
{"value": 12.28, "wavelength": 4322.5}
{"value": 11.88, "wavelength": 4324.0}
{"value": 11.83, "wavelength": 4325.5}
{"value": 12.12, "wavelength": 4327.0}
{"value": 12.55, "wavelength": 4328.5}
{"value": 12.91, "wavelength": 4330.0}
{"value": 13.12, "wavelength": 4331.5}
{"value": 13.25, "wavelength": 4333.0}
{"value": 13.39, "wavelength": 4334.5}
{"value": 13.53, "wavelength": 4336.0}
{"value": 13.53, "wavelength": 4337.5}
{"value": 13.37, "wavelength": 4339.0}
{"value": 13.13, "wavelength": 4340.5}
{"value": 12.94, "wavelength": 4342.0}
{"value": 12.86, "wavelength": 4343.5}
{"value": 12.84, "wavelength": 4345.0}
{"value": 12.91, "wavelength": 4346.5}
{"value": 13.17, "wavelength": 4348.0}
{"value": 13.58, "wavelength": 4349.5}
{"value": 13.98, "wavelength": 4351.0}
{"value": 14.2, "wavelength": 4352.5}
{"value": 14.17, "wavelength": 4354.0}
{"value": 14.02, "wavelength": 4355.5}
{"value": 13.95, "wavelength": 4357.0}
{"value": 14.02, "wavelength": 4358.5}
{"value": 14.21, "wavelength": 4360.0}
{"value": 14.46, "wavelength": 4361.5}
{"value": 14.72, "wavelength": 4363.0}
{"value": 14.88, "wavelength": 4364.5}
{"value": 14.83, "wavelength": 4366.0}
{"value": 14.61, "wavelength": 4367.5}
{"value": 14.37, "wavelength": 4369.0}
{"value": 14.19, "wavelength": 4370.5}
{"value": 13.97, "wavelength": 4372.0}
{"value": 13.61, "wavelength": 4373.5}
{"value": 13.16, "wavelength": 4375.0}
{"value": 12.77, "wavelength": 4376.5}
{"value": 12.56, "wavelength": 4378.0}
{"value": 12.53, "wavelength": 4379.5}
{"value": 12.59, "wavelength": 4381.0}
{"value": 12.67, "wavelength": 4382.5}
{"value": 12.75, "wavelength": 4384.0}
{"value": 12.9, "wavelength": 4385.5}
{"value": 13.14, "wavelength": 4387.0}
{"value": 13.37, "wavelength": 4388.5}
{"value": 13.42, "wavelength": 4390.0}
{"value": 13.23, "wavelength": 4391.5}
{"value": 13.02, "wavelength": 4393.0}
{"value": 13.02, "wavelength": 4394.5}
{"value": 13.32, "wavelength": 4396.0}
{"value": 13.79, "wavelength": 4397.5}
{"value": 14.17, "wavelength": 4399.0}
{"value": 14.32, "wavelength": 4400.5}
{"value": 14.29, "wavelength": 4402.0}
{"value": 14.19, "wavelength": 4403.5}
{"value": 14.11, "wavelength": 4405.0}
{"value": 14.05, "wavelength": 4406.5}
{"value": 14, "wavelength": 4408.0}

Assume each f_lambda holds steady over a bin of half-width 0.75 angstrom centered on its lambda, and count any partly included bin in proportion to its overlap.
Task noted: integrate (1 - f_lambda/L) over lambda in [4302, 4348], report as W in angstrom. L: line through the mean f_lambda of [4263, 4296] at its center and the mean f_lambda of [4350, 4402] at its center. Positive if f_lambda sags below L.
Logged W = 1.8 angstrom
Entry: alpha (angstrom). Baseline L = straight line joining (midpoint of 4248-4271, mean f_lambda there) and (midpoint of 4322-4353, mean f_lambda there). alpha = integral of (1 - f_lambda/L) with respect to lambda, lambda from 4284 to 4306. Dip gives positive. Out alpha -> 3.86 angstrom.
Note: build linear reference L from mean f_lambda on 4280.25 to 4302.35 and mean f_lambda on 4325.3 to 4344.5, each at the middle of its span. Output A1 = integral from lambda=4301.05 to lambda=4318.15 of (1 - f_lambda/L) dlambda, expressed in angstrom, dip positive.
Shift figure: 1.9 angstrom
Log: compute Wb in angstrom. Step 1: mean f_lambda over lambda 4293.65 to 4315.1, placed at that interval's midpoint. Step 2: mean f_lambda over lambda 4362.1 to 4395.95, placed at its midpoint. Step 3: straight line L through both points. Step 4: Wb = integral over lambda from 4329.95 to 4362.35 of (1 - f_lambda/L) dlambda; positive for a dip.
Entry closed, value -4.7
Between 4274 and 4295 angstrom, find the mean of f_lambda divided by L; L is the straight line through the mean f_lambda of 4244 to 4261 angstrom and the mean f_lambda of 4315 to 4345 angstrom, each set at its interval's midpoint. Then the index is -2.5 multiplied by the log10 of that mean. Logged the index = 0.11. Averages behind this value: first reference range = 11.7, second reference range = 12.8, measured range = 11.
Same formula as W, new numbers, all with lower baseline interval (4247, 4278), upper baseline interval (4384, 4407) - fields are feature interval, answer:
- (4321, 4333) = 0.13 angstrom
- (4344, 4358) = -0.75 angstrom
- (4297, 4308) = 2.66 angstrom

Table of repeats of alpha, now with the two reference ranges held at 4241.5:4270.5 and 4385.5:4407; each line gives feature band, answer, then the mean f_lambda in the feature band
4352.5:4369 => -1.5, 14.4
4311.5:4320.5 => 0.4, 12.1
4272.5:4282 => 0.6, 11.4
